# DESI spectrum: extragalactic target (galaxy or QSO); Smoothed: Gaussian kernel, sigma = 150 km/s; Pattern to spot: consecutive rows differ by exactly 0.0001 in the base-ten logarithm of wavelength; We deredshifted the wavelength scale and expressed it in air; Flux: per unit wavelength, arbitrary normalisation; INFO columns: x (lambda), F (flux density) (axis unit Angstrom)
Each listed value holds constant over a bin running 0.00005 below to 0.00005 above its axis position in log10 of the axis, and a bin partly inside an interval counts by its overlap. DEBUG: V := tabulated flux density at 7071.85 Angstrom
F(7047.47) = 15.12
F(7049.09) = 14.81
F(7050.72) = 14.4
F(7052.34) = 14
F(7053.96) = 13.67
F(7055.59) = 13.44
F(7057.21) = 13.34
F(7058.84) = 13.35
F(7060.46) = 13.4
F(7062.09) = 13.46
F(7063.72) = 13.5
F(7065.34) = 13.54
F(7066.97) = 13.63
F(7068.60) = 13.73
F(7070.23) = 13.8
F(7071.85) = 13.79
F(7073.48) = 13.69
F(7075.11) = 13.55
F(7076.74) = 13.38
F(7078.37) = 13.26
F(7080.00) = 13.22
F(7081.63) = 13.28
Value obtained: 13.79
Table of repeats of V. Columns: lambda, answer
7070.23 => 13.8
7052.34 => 14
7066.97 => 13.63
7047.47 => 15.12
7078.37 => 13.26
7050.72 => 14.4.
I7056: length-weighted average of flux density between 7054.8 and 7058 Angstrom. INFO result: 13.4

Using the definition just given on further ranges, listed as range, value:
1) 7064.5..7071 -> 13.7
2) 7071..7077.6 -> 13.6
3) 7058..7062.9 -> 13.4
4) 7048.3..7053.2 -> 14.4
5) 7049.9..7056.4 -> 13.9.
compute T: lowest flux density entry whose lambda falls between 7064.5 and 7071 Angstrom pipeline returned 13.54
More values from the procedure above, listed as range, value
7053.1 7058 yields 13.34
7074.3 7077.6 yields 13.38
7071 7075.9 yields 13.55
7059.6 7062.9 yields 13.4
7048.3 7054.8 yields 13.67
